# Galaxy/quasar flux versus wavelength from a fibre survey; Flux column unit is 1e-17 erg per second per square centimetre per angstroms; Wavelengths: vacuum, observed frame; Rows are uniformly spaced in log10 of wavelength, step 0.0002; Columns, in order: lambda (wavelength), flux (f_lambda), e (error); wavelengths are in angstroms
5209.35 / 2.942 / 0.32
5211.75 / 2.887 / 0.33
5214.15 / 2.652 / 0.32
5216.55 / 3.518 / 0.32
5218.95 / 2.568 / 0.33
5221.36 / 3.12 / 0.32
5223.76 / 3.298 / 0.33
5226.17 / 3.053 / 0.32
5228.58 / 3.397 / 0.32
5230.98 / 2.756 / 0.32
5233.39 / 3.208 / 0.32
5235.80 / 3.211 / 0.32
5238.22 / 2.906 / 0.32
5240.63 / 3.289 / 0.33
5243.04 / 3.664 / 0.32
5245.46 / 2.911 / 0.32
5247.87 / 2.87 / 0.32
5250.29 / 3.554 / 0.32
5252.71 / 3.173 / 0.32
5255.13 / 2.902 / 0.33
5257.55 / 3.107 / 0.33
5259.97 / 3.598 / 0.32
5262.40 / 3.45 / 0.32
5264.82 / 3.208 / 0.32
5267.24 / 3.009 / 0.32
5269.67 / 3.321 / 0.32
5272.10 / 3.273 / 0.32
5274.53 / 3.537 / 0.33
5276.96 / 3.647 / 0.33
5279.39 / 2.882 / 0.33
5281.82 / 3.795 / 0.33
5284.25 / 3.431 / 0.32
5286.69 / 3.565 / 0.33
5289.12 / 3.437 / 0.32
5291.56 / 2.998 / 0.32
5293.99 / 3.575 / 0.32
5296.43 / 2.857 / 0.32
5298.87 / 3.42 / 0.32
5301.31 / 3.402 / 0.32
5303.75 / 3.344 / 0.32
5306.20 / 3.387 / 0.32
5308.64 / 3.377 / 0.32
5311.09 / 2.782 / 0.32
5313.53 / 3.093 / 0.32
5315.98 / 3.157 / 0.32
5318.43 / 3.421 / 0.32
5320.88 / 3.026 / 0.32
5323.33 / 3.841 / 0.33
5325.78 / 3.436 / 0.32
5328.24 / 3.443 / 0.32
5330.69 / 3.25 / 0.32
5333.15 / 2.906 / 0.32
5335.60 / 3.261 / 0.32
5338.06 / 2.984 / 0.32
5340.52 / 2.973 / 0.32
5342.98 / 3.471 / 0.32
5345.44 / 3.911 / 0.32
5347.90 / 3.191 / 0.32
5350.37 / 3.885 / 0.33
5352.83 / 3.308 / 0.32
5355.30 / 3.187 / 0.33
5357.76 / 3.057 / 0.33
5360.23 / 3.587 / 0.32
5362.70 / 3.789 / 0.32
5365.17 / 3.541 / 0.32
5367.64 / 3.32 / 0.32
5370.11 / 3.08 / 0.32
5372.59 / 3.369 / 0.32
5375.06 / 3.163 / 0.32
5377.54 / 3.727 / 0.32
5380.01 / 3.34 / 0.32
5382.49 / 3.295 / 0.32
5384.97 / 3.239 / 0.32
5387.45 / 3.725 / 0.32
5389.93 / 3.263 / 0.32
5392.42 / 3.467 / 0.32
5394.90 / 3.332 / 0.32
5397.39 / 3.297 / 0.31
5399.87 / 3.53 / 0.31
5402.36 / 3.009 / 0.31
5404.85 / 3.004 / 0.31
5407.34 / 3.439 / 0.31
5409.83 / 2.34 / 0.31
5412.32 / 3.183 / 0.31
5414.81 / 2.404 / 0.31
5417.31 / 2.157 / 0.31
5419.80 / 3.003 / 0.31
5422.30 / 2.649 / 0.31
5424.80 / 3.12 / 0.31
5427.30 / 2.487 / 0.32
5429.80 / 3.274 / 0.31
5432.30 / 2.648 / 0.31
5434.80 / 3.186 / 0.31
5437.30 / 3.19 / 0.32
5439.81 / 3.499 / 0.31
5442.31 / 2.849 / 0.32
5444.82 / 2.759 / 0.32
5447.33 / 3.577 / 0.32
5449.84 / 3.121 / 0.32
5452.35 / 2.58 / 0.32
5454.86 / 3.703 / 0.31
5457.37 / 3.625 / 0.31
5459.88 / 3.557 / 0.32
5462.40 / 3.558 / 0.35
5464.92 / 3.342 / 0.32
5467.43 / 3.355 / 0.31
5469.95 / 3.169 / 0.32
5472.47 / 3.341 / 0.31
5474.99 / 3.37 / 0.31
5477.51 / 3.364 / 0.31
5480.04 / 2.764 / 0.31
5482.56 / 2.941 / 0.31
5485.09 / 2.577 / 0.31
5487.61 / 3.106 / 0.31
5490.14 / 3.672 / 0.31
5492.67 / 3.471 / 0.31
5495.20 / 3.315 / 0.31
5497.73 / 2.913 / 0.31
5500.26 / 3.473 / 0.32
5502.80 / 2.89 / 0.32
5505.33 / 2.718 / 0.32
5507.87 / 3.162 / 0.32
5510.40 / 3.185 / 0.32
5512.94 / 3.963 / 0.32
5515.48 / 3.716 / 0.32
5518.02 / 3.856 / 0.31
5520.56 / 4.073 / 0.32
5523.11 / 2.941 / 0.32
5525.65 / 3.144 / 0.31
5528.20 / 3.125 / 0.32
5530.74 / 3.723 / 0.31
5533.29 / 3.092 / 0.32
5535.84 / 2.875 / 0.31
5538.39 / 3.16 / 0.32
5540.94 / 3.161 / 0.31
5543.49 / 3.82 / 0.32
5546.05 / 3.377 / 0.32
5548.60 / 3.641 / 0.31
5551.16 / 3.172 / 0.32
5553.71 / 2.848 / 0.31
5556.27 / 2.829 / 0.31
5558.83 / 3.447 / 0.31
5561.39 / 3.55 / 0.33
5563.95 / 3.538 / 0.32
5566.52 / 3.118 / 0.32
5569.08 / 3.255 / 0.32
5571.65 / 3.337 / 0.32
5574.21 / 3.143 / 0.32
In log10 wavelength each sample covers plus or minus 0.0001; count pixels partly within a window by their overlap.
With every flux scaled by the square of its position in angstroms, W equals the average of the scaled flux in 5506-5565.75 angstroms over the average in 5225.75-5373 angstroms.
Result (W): 1.11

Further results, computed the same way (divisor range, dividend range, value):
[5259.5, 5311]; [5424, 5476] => 1.02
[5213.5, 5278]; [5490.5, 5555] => 1.15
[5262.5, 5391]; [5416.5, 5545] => 1.02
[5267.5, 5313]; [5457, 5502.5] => 1.05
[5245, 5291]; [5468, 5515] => 1.05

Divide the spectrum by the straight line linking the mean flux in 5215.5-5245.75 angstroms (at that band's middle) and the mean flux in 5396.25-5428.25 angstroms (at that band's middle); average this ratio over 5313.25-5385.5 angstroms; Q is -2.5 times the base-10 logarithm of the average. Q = -0.12 mag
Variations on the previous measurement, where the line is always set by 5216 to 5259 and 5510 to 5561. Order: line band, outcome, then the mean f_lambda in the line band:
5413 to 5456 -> 0.12 mag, 2.95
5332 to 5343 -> 0.04 mag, 3.08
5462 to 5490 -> 0.05 mag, 3.18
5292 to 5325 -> -0.03 mag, 3.28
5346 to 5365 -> -0.07 mag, 3.45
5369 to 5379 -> -0.03 mag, 3.34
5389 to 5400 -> -0.04 mag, 3.36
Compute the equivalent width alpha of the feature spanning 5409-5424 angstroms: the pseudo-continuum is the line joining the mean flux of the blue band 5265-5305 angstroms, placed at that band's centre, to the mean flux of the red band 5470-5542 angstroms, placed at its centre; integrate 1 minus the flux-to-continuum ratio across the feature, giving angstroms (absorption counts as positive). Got 2.9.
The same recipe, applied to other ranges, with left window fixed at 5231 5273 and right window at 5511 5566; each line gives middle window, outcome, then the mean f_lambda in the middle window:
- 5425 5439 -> 1.37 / 2.99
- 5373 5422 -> 2.12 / 3.15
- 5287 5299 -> -0.15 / 3.27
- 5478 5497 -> 1.25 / 3.12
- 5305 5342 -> 0.24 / 3.22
